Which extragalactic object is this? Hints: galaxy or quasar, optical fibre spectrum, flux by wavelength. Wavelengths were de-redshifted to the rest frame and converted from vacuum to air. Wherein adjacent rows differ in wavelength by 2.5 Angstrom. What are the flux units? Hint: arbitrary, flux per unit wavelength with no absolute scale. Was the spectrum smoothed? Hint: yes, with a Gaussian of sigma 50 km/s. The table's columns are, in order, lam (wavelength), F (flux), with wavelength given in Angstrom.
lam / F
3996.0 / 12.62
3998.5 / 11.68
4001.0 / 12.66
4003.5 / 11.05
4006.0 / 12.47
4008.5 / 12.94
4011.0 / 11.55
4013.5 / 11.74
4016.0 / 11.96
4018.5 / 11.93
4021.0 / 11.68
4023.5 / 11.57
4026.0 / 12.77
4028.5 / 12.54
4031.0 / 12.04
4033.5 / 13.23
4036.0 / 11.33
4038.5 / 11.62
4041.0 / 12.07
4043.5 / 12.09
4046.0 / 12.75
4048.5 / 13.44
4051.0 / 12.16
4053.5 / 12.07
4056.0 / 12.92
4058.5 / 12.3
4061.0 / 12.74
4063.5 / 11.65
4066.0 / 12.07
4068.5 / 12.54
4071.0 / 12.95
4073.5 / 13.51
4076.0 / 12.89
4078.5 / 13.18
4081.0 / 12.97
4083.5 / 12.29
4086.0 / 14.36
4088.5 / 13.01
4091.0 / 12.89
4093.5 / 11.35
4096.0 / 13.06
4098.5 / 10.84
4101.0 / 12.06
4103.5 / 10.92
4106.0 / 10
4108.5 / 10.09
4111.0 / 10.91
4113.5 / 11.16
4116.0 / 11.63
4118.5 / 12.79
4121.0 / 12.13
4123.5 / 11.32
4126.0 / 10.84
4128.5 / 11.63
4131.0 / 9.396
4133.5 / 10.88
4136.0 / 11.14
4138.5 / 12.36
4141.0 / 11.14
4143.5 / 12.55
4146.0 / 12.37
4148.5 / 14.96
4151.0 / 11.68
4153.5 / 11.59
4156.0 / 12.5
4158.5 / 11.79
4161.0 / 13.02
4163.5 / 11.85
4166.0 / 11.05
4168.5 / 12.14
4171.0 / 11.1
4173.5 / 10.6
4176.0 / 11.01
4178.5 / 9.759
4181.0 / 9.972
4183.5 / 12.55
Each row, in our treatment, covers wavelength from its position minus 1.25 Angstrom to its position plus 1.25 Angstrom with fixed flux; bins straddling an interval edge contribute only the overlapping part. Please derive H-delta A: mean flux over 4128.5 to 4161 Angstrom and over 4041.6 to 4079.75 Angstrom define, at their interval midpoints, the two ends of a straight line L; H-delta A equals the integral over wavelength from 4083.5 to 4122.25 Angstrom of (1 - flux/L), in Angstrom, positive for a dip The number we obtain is 1.3 Angstrom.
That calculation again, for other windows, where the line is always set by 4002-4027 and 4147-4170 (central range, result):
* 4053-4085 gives -1.50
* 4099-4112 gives 1.46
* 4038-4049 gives -0.32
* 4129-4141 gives 1.19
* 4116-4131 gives 0.81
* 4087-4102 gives -0.13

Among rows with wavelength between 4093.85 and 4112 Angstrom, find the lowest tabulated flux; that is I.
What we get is 10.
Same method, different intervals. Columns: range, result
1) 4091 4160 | 9.396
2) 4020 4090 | 11.33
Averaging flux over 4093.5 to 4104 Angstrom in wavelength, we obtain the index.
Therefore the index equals 11.7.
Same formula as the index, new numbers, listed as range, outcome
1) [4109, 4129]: 11.5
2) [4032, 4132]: 12.1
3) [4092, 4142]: 11.3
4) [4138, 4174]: 12.1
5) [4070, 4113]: 12.2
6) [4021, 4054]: 12.3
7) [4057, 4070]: 12.3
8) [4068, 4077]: 13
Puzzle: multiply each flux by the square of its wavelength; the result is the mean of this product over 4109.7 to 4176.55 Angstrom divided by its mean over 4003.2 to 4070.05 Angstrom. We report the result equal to 1.0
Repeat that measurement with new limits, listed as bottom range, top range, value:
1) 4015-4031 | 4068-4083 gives 1.10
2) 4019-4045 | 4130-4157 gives 1.04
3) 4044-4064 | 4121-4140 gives 0.92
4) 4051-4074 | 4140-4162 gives 1.04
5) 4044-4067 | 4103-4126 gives 0.93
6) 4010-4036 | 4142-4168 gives 1.09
